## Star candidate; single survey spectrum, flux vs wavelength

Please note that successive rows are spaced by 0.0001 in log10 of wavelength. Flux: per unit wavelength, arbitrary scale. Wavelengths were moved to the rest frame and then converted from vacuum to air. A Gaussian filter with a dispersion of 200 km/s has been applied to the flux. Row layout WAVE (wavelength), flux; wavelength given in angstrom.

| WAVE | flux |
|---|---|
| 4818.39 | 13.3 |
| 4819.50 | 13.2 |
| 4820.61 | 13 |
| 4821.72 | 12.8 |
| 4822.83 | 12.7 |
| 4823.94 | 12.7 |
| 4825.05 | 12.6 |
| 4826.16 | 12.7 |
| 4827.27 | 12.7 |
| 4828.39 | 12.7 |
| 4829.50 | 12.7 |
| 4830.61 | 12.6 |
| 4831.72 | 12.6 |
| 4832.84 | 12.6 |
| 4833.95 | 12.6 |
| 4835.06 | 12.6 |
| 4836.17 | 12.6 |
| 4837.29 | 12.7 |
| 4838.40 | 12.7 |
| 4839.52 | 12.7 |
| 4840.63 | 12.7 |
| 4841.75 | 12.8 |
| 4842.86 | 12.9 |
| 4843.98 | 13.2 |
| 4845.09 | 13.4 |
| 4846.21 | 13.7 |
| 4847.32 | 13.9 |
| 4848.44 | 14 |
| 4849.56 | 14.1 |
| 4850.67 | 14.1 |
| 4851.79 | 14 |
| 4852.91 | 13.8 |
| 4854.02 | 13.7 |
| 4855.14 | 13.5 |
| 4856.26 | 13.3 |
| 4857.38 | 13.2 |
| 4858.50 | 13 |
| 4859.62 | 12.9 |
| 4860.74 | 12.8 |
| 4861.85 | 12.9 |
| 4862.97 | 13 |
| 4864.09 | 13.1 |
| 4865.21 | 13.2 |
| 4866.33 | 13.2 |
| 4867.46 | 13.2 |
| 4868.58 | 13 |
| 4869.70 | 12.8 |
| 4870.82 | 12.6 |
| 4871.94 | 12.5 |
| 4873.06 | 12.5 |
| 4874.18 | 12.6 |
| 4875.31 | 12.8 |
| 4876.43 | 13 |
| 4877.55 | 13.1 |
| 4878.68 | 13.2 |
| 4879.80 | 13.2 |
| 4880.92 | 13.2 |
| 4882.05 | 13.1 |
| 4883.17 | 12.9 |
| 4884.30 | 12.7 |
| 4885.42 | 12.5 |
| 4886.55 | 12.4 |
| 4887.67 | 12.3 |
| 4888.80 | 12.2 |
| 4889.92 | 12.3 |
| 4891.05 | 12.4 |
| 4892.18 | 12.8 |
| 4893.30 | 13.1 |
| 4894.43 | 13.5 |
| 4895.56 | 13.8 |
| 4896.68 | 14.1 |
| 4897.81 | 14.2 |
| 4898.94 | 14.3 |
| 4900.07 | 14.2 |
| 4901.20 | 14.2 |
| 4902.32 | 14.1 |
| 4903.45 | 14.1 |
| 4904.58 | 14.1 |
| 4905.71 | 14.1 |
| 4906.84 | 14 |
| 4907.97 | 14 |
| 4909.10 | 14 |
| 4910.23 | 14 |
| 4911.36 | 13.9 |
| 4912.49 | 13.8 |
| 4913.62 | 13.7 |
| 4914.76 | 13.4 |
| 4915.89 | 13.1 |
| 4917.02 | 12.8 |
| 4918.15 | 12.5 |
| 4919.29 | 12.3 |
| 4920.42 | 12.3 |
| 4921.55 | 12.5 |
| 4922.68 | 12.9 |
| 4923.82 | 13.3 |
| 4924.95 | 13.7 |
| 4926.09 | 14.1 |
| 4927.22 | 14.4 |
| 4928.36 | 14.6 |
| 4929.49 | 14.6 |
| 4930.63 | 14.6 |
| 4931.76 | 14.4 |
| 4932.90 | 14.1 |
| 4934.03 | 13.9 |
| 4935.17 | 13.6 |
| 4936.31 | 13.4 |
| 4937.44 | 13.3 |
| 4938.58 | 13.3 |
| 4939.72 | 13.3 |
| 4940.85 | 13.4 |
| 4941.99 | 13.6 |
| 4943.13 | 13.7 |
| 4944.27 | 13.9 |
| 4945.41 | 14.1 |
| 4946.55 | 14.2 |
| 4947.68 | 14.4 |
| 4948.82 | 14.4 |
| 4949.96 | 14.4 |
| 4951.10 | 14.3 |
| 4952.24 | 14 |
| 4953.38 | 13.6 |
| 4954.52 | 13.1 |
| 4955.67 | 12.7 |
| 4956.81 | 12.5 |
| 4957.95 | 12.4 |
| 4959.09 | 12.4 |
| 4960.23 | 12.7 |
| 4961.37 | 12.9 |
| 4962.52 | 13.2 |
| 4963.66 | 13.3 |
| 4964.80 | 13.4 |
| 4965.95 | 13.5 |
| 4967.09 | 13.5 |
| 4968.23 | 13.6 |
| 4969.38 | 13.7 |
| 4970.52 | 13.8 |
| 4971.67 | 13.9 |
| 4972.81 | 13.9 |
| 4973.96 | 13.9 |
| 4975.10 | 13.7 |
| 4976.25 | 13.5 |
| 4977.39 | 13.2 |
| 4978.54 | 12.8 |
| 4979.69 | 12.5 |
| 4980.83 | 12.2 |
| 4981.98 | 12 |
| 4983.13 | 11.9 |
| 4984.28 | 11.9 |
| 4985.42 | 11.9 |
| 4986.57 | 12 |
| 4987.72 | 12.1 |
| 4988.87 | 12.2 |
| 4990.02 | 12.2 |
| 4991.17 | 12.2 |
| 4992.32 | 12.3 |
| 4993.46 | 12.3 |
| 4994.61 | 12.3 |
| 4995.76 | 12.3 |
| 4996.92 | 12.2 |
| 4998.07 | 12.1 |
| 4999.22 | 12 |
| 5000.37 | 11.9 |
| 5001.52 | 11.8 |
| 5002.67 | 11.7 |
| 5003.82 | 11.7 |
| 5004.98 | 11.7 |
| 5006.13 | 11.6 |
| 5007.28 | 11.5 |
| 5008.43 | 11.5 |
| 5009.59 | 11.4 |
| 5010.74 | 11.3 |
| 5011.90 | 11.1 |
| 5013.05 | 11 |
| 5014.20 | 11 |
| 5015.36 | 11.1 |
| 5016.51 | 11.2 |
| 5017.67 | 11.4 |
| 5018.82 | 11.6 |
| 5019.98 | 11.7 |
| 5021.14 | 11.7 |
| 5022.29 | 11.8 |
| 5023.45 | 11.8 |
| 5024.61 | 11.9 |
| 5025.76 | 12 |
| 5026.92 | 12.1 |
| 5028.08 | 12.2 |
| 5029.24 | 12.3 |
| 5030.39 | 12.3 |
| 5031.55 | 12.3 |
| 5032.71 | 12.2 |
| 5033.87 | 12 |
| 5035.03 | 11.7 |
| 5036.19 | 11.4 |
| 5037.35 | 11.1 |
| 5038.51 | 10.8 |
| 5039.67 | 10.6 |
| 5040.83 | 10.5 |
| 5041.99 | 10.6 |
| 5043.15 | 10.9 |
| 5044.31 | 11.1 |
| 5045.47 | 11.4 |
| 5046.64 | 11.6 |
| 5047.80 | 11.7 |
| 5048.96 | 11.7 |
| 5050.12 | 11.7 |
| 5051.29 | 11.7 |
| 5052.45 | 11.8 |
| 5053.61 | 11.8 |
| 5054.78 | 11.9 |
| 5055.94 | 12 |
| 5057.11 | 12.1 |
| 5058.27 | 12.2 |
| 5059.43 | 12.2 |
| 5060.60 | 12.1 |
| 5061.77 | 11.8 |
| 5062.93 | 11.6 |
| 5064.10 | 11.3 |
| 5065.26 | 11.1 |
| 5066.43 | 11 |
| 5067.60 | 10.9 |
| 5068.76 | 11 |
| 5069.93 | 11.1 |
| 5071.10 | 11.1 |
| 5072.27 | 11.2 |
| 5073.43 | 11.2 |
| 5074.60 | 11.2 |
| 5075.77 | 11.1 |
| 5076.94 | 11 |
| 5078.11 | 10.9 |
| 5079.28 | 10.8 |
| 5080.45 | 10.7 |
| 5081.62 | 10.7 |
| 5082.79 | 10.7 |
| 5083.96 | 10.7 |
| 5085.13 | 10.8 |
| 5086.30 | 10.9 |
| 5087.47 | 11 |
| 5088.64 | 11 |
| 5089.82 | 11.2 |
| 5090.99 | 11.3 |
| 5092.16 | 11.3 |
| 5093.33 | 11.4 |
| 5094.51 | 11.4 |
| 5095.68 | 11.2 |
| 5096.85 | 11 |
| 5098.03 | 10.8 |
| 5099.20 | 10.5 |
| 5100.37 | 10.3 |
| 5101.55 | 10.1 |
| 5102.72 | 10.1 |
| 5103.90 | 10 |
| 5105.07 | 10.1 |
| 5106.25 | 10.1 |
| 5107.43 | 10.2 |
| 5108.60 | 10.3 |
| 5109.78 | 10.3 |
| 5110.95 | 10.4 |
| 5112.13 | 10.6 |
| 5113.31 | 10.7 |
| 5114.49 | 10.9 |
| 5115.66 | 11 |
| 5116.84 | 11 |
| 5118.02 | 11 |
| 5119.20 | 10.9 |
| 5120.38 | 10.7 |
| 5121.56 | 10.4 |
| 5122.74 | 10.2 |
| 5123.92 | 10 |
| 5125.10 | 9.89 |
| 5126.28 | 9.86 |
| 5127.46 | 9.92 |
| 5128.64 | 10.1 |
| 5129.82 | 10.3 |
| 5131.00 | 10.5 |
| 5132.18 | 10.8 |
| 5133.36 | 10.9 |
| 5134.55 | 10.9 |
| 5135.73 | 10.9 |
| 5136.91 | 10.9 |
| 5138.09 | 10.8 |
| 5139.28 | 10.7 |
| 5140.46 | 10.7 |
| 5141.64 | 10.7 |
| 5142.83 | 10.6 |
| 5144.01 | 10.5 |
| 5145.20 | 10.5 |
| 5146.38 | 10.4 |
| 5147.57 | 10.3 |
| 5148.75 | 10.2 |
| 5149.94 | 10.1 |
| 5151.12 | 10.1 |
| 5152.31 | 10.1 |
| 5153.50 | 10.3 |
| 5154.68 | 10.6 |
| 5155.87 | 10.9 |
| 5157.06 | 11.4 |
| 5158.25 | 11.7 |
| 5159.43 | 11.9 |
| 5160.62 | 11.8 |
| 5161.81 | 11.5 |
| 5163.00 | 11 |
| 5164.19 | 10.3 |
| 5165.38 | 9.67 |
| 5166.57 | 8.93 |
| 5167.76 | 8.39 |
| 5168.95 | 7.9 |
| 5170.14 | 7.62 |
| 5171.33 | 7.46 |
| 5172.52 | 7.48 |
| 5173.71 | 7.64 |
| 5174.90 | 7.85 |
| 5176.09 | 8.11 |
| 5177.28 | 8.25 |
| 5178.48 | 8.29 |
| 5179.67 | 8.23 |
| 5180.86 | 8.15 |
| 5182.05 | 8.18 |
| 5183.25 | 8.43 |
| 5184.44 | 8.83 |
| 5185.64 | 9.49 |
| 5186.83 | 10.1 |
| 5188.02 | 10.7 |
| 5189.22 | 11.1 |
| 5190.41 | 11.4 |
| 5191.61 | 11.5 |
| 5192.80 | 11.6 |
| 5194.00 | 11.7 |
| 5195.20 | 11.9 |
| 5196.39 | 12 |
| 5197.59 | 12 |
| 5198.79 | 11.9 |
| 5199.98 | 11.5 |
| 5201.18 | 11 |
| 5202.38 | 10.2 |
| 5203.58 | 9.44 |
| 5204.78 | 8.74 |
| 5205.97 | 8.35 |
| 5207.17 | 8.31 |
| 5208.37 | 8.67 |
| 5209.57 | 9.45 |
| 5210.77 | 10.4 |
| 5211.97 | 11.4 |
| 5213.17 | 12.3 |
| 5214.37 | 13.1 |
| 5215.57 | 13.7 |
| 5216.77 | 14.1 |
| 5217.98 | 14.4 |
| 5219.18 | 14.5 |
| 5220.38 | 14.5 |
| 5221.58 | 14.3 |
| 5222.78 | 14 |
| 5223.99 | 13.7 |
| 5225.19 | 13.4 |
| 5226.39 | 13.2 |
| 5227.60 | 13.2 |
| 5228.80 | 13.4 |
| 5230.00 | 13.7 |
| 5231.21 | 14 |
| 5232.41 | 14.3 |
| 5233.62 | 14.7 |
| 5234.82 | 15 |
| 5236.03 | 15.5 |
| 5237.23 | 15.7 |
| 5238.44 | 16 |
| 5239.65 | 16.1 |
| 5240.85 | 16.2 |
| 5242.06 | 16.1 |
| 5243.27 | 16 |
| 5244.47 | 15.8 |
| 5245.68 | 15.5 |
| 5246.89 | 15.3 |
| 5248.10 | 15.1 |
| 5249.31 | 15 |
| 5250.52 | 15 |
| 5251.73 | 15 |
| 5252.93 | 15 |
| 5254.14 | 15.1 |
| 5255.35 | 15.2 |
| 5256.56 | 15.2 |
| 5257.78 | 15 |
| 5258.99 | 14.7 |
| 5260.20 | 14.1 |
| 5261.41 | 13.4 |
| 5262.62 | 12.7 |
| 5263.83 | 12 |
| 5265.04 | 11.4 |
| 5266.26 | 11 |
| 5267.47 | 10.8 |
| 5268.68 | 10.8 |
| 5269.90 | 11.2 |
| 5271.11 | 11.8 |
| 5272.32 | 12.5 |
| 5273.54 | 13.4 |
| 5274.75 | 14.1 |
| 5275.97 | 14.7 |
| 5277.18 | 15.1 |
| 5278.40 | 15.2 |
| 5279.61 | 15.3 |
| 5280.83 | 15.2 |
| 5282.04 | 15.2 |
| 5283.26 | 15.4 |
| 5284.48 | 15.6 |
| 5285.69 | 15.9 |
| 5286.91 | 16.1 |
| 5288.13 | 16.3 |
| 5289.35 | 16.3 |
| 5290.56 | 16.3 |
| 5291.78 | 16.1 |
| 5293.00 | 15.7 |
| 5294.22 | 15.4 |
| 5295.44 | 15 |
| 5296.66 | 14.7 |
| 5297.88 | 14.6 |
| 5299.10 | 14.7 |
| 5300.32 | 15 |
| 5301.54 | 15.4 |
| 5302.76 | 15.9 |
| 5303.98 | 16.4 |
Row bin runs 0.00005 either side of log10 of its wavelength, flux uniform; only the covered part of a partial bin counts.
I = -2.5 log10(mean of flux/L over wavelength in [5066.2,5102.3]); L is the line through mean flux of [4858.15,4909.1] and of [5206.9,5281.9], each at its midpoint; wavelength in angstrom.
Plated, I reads 0.23 mag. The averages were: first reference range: 13.2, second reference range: 13.8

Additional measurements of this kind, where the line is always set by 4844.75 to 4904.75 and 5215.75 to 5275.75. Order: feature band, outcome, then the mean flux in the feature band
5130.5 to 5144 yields 0.28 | 10.8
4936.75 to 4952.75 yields -0.04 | 13.9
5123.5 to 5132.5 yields 0.34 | 10.2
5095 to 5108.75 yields 0.31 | 10.4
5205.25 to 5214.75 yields 0.35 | 10.2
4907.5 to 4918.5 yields -0.02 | 13.5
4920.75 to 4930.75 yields -0.03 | 13.8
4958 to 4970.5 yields 0.02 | 13.2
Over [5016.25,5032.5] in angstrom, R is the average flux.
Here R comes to 11.9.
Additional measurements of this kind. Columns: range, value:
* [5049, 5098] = 11.3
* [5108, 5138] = 10.5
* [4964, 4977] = 13.7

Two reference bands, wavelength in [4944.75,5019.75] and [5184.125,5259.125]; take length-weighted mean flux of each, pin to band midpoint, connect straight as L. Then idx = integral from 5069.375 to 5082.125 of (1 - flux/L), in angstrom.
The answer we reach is 1.8 angstrom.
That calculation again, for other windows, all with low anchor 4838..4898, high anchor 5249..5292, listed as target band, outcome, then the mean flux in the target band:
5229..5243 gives -1.0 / 15.2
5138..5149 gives 2.6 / 10.5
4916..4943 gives -0.5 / 13.5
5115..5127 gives 2.9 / 10.5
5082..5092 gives 2.0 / 11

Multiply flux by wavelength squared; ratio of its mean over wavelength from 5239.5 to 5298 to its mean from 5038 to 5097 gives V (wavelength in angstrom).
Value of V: 1.40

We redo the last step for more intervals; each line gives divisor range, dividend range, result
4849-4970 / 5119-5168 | 0.86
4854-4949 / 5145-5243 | 0.95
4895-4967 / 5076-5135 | 0.84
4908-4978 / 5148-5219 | 0.83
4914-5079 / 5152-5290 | 1.10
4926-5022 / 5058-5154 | 0.88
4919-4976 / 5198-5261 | 1.12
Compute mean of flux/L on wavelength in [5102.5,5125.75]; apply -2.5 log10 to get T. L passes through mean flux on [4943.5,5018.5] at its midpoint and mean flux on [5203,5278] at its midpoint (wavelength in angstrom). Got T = 0.243 mag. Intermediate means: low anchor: 12.6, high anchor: 13.5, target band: 10.4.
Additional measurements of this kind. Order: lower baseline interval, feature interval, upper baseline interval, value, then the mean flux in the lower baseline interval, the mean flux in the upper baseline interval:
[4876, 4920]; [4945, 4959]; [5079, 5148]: -0.080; 13.3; 10.6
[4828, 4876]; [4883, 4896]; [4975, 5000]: 0.011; 13.1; 12.3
